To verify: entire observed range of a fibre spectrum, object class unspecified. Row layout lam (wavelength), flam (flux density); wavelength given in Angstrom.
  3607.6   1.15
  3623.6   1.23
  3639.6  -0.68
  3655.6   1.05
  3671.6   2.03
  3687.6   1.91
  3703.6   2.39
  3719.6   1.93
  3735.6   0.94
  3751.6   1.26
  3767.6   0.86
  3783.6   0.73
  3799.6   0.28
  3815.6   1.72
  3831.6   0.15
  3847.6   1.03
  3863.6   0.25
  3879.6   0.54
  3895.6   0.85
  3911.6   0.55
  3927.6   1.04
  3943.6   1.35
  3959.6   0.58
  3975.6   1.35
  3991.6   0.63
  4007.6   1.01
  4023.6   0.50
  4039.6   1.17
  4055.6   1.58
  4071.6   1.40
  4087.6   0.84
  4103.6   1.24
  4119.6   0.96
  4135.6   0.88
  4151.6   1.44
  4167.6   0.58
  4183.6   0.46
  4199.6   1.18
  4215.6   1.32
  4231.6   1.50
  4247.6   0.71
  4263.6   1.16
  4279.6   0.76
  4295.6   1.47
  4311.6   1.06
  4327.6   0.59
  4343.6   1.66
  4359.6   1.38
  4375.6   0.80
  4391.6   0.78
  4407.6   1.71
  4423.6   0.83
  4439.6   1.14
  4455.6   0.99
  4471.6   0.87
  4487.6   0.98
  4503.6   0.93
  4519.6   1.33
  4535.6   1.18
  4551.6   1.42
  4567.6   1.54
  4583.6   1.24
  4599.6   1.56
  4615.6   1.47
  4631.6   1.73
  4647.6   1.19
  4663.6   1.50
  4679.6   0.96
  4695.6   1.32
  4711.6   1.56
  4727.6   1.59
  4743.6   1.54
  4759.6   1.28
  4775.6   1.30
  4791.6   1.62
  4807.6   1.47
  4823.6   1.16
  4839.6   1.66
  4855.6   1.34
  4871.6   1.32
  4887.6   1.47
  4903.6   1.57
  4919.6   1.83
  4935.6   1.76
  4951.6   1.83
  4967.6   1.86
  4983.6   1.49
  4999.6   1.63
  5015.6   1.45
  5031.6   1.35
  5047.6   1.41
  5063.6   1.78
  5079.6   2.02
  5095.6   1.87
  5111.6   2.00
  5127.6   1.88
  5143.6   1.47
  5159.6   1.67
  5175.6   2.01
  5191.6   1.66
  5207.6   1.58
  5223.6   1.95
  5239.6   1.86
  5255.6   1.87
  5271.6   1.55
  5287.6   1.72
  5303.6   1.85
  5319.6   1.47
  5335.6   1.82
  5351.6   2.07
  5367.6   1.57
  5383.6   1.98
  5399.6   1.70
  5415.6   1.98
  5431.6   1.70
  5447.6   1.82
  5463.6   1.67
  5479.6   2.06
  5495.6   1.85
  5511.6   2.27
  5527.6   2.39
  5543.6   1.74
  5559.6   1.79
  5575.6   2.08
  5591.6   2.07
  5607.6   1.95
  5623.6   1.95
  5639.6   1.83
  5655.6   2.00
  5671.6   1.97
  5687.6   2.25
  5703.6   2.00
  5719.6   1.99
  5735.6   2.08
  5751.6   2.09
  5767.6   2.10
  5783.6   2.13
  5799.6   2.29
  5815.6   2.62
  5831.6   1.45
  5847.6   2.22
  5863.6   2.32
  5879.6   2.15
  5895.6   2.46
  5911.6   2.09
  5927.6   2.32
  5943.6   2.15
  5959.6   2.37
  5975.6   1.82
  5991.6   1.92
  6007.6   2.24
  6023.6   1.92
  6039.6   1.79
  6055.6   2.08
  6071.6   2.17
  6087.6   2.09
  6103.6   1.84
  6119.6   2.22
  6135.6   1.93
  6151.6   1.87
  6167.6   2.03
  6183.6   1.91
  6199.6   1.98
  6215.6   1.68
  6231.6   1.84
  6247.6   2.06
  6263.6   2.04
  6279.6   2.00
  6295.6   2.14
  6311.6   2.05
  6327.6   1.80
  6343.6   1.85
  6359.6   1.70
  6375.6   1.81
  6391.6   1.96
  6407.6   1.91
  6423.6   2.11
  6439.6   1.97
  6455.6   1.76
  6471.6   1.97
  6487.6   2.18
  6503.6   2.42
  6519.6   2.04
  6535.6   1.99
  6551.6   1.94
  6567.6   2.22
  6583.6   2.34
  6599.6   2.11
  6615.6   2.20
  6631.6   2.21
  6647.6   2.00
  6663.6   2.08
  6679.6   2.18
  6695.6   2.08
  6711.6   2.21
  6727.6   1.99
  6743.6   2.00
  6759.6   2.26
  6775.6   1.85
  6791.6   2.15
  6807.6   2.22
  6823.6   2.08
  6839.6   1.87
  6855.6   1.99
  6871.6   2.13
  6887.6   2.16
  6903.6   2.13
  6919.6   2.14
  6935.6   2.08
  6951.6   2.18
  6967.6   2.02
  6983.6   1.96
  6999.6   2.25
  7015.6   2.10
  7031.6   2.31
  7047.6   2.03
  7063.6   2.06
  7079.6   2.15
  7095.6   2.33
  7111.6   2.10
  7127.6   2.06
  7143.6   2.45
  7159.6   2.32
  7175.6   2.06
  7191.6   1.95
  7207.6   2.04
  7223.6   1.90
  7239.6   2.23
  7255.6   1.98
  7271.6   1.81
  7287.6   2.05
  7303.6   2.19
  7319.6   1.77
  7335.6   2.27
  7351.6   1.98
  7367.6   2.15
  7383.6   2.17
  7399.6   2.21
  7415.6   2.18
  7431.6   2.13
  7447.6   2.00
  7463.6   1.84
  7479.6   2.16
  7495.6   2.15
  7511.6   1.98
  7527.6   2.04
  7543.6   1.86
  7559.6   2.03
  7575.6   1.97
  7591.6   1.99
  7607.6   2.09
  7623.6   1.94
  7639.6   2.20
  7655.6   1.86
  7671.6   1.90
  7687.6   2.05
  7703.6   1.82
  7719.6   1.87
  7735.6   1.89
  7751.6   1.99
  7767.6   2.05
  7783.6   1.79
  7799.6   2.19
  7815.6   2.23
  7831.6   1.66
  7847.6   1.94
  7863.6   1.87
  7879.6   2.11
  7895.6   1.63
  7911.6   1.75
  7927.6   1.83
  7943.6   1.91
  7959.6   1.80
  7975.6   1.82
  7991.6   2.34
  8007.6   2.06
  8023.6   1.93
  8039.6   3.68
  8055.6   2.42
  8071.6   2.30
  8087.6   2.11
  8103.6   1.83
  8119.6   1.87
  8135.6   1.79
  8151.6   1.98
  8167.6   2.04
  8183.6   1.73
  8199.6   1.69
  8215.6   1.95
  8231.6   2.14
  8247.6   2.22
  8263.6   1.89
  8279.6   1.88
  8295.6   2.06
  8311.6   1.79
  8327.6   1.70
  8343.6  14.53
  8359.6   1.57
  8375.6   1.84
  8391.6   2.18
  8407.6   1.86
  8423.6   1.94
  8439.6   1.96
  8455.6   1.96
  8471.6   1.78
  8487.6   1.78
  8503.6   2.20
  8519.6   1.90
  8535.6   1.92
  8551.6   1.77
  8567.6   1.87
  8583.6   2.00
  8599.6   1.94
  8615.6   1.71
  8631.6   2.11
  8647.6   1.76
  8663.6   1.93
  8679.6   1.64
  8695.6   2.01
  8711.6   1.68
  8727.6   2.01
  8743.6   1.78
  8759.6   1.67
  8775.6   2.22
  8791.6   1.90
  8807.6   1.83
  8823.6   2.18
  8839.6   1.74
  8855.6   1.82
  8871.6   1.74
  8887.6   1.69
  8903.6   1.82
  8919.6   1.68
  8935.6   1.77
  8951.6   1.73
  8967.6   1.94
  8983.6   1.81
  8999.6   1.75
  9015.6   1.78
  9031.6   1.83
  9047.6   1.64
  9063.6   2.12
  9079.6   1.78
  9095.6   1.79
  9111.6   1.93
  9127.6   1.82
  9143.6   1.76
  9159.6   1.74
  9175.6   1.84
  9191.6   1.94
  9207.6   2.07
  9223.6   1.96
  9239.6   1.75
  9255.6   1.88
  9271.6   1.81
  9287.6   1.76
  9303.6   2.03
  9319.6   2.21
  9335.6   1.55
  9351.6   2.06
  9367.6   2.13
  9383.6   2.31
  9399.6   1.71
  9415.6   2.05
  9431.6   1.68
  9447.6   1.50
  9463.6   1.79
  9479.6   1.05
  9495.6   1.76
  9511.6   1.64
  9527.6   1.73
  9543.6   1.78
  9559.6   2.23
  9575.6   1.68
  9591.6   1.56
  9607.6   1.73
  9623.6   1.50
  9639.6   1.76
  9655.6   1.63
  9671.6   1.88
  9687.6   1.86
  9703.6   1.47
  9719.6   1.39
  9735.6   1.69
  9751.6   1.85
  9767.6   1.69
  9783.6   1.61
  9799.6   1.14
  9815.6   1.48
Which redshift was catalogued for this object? 0.22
